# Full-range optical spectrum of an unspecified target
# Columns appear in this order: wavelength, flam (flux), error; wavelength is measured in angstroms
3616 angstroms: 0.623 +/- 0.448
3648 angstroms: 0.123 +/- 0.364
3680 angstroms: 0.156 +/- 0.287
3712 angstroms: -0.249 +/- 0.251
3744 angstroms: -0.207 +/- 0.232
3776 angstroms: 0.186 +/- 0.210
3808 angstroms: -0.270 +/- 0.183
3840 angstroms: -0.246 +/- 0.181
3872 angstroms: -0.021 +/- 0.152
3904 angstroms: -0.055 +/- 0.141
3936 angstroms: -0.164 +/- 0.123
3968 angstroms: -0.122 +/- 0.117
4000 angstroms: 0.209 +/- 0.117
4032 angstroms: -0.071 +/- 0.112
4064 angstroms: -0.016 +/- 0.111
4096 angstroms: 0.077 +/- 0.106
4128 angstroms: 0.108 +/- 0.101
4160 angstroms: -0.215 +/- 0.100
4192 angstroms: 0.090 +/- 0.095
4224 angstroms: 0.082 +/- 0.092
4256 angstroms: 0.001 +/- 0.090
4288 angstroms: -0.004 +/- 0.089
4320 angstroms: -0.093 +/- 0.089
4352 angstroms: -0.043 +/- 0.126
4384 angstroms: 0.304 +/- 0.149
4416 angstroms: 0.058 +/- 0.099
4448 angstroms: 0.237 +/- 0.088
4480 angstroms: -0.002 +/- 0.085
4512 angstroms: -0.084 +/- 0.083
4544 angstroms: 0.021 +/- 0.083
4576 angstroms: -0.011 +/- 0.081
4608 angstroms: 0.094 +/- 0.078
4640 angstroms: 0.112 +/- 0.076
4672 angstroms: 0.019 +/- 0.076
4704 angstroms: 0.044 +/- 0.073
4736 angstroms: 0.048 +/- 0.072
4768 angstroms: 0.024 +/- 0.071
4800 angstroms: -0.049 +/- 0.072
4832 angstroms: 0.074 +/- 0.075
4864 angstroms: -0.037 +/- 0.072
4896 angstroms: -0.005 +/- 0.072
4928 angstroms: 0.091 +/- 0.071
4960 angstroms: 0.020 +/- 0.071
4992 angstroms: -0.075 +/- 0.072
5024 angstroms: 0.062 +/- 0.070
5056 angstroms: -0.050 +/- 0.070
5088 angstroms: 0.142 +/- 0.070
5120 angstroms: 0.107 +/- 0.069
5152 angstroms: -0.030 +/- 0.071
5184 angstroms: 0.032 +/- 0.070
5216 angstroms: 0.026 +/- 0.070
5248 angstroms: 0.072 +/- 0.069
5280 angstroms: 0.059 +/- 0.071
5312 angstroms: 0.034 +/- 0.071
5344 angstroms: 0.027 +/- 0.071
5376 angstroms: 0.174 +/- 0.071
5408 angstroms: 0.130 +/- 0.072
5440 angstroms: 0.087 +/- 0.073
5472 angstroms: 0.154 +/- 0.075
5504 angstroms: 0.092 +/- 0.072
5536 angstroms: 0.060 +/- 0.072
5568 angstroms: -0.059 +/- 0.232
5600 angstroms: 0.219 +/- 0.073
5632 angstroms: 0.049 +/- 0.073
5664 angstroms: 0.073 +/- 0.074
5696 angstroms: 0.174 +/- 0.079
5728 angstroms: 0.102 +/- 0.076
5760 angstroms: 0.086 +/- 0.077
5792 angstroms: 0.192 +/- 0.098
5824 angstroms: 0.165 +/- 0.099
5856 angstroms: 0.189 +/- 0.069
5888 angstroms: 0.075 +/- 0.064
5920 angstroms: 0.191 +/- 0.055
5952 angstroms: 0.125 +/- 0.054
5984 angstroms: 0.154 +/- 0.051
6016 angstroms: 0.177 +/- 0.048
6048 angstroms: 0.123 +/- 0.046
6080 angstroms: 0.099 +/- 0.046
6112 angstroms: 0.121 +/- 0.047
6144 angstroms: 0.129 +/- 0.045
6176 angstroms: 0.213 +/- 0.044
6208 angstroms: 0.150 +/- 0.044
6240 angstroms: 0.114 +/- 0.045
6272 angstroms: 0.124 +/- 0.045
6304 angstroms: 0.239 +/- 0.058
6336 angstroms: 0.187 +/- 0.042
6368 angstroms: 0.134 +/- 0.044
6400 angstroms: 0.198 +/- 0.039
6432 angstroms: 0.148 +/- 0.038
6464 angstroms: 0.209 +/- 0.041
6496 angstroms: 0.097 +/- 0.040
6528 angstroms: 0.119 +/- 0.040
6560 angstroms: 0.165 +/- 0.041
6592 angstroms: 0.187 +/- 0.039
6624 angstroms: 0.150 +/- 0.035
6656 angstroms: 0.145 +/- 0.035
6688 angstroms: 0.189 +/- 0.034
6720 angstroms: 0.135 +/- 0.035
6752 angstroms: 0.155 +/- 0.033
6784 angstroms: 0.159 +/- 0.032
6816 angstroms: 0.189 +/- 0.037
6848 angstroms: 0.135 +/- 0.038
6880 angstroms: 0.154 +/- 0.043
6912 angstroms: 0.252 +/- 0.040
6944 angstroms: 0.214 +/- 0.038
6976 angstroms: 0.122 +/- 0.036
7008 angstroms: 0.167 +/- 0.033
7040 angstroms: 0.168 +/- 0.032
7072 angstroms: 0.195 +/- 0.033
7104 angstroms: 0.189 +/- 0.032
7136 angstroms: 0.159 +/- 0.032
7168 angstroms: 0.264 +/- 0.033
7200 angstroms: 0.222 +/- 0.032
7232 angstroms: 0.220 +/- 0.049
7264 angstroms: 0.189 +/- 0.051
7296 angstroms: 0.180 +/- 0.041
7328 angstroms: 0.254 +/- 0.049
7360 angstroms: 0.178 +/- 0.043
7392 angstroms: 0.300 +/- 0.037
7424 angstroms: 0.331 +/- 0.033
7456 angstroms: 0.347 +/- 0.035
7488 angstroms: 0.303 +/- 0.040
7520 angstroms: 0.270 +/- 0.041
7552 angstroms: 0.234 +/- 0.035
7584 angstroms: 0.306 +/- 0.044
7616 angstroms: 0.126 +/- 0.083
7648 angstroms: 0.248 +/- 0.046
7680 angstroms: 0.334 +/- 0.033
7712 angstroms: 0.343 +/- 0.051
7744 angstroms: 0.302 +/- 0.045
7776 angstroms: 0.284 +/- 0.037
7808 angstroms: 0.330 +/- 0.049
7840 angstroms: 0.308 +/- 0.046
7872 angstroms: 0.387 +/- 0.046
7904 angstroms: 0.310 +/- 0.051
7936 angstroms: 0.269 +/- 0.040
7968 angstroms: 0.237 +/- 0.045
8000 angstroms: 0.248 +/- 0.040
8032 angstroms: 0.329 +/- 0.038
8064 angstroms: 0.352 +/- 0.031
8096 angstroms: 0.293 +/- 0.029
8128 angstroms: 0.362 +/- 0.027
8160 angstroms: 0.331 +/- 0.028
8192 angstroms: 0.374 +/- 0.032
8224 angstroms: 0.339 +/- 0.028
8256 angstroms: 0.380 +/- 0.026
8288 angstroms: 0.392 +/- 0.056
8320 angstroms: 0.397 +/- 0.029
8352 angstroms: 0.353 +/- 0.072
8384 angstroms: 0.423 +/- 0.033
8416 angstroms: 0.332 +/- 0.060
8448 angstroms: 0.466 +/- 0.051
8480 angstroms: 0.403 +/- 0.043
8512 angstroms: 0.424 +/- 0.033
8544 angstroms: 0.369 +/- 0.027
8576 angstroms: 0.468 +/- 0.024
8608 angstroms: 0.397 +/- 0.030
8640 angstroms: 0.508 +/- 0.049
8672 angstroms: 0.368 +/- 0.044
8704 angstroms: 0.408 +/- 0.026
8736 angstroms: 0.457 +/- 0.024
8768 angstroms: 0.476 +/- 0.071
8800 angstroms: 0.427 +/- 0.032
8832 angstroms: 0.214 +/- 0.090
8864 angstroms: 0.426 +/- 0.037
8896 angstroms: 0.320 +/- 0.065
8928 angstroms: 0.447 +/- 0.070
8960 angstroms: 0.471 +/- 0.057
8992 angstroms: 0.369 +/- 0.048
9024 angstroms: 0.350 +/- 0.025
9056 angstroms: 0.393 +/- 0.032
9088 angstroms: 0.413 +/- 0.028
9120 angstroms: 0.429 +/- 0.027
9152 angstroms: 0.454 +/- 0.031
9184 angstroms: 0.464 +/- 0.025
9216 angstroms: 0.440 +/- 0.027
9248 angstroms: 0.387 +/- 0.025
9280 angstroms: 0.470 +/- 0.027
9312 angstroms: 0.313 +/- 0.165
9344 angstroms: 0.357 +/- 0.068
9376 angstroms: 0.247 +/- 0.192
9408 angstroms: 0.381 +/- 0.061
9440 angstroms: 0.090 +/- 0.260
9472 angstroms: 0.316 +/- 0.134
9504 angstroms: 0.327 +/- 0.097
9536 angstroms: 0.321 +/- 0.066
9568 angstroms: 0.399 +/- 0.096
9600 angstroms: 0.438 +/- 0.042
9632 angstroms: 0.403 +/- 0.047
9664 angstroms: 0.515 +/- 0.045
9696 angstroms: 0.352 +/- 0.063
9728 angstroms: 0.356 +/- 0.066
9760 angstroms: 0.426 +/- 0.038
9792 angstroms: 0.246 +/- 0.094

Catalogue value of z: 0.86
